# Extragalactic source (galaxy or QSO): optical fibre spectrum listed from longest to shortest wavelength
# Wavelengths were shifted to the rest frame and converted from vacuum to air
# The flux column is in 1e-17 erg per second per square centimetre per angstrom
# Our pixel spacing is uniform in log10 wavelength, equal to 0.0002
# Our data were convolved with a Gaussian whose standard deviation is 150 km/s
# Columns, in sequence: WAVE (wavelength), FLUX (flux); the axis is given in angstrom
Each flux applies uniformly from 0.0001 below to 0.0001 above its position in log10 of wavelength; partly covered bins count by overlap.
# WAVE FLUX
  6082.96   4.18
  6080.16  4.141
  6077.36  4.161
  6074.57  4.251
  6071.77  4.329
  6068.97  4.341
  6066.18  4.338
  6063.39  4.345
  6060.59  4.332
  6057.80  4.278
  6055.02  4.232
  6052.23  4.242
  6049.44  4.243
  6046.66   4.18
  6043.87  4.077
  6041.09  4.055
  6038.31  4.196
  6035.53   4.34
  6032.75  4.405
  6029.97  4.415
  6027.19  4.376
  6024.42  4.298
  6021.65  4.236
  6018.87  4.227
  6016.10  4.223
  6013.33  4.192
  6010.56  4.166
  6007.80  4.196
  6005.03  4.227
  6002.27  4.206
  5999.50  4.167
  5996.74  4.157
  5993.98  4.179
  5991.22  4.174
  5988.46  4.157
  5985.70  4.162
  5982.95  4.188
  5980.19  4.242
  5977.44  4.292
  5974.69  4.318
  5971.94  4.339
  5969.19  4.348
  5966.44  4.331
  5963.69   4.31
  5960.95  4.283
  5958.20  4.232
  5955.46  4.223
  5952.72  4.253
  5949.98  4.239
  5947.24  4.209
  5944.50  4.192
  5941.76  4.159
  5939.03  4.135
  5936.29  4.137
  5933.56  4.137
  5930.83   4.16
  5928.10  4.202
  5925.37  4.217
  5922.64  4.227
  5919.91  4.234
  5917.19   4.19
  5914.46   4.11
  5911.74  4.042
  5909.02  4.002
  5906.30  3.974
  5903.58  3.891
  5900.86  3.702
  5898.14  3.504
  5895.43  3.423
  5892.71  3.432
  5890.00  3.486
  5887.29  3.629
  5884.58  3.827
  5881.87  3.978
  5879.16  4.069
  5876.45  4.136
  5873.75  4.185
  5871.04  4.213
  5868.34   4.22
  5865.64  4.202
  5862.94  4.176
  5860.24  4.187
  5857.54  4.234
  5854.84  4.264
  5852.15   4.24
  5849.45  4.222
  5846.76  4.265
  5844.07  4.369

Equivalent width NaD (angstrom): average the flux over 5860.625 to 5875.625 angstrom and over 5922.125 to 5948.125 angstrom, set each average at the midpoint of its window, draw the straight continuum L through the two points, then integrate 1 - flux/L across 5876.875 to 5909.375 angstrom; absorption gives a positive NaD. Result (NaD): 3.4 angstrom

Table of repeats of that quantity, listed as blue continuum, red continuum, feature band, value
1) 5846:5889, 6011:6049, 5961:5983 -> -0.5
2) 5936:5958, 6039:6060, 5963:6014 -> -0.4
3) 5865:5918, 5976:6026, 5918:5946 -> -1.2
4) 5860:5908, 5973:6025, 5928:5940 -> -0.3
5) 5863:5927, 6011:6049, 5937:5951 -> -0.4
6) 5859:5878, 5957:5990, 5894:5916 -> 2.0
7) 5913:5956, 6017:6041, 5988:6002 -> 0.3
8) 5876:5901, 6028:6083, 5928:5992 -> -4.7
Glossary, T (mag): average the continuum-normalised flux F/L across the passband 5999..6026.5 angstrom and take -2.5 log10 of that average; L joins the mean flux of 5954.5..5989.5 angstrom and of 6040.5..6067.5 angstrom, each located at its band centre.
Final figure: 0.01 mag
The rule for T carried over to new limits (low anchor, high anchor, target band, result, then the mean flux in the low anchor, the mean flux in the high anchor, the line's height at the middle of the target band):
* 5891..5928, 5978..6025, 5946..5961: -0.05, 3.92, 4.2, 4.06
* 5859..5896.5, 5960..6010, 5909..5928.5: -0.03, 3.94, 4.24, 4.06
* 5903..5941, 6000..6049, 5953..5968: -0.03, 4.12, 4.23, 4.17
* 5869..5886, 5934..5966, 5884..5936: 0.06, 4.07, 4.22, 4.14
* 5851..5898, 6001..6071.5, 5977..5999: 0.00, 3.98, 4.26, 4.17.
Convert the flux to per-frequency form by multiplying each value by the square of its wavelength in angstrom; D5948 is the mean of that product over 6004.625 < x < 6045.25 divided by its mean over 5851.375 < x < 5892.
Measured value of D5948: 1.1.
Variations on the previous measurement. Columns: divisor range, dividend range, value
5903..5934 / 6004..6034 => 1.07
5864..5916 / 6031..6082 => 1.15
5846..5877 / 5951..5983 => 1.05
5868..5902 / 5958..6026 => 1.15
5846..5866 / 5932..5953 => 1.02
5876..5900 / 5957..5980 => 1.19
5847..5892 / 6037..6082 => 1.11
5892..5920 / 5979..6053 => 1.13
